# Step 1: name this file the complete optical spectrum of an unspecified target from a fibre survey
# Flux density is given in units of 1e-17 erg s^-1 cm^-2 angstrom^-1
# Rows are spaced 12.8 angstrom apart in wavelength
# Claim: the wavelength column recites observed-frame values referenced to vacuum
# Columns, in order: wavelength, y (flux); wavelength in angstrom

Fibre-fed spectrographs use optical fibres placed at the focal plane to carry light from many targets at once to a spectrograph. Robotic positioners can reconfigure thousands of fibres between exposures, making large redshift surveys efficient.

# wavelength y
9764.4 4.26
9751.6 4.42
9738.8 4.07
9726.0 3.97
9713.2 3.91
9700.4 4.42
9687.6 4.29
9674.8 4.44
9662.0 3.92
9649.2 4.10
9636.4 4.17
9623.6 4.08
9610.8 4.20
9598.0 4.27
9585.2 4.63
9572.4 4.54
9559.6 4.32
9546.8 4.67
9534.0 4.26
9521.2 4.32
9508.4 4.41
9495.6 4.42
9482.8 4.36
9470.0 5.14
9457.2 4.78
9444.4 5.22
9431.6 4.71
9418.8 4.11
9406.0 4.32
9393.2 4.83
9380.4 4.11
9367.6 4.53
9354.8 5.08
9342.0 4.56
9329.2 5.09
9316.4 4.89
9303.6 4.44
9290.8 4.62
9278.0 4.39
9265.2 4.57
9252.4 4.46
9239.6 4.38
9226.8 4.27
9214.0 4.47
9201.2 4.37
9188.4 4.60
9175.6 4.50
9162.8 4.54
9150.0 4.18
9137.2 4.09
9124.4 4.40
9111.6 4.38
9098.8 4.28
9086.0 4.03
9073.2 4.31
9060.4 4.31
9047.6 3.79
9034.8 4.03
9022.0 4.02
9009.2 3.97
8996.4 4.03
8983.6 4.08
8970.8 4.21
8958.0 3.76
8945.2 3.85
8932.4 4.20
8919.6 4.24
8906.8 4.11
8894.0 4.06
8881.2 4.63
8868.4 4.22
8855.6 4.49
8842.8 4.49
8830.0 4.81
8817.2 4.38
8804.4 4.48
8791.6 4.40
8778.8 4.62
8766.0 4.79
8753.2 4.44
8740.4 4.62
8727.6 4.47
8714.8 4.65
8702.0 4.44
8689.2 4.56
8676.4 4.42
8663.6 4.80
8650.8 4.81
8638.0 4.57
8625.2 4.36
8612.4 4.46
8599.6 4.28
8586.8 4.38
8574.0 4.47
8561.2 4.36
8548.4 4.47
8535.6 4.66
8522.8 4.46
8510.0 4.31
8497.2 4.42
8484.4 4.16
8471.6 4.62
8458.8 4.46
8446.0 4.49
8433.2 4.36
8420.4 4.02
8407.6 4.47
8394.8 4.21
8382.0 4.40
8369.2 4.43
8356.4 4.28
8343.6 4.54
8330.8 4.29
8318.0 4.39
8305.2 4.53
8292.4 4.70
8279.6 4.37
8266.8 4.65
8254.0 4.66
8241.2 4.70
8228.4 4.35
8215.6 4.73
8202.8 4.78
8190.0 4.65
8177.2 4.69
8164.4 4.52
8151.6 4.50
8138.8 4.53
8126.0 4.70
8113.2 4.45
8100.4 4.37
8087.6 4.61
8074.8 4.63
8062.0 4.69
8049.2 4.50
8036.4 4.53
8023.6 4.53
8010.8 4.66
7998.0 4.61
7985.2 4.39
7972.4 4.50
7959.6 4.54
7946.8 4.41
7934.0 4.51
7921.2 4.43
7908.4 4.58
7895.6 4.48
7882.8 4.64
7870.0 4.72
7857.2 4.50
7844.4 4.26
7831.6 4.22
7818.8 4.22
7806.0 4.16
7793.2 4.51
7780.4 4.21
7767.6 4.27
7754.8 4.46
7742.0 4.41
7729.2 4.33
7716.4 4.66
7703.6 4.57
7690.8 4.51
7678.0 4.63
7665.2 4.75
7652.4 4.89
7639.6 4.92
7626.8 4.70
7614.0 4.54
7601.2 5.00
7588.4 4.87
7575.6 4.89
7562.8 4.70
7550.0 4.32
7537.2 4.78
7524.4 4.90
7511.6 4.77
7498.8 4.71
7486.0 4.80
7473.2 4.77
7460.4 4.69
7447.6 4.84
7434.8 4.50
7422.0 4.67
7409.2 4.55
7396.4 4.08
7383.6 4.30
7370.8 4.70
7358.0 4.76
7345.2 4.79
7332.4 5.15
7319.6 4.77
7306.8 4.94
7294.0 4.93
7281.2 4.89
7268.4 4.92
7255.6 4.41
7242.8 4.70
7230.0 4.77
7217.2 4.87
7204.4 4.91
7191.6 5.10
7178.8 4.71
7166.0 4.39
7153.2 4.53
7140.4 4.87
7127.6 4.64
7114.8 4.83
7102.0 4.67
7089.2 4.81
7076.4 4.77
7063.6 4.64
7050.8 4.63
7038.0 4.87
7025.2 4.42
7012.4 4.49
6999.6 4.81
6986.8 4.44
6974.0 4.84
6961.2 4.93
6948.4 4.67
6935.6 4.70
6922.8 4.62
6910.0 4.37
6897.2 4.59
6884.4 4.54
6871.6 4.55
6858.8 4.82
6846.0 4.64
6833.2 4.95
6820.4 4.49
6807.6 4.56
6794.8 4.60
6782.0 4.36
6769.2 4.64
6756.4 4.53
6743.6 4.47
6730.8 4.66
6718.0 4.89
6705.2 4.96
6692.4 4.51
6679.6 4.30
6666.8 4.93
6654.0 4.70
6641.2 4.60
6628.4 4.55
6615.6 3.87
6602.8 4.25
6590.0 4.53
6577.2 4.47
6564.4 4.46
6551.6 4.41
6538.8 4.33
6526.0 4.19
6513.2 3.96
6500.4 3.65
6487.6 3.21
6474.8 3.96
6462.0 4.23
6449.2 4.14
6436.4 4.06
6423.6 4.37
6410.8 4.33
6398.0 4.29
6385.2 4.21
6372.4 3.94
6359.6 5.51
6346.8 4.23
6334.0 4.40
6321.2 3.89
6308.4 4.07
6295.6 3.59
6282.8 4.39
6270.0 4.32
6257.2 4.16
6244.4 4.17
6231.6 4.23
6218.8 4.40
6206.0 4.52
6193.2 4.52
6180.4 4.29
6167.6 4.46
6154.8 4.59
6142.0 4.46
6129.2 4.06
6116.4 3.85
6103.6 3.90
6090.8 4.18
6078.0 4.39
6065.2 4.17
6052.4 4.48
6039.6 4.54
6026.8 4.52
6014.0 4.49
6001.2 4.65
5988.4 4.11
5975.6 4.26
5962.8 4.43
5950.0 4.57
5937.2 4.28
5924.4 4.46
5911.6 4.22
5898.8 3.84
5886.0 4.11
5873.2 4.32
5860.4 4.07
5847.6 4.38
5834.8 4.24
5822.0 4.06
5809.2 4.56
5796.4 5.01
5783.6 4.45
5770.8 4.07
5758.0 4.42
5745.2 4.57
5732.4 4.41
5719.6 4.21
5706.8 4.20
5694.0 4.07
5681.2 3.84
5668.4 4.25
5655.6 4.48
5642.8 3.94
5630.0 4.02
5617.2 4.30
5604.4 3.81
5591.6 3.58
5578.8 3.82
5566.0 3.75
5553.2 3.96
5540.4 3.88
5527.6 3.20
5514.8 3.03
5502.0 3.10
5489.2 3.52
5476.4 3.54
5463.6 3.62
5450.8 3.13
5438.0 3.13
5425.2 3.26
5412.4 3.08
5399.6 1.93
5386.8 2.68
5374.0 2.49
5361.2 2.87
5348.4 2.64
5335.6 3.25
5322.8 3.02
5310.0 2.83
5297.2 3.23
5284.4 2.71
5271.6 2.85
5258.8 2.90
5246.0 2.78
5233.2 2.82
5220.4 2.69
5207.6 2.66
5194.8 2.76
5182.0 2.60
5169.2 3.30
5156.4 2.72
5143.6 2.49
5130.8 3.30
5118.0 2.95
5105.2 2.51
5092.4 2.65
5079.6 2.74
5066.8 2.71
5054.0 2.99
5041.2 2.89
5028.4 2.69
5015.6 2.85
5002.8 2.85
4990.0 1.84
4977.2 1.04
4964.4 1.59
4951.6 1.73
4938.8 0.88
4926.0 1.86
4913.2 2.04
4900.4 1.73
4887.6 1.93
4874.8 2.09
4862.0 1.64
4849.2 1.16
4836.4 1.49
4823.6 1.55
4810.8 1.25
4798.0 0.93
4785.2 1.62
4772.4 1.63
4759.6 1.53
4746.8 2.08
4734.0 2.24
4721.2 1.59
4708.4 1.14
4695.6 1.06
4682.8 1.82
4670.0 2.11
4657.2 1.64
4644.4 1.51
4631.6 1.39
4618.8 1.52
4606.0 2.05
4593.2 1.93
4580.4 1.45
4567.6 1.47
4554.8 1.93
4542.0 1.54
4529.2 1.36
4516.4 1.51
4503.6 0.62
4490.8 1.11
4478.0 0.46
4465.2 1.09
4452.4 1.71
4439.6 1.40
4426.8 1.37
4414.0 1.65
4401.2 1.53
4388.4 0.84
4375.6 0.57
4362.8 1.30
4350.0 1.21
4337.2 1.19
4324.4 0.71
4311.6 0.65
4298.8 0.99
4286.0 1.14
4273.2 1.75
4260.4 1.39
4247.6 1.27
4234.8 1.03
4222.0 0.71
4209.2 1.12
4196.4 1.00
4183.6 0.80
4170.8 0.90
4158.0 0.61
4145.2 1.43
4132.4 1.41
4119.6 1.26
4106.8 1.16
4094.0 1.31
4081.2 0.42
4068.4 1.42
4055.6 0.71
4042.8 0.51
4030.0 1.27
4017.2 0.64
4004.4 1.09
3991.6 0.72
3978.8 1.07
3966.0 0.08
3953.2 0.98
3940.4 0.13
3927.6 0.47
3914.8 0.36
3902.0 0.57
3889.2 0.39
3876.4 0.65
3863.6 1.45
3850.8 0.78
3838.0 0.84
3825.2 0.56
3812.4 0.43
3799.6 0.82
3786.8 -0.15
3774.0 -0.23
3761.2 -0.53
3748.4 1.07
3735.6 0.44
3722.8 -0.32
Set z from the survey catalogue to 0.25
